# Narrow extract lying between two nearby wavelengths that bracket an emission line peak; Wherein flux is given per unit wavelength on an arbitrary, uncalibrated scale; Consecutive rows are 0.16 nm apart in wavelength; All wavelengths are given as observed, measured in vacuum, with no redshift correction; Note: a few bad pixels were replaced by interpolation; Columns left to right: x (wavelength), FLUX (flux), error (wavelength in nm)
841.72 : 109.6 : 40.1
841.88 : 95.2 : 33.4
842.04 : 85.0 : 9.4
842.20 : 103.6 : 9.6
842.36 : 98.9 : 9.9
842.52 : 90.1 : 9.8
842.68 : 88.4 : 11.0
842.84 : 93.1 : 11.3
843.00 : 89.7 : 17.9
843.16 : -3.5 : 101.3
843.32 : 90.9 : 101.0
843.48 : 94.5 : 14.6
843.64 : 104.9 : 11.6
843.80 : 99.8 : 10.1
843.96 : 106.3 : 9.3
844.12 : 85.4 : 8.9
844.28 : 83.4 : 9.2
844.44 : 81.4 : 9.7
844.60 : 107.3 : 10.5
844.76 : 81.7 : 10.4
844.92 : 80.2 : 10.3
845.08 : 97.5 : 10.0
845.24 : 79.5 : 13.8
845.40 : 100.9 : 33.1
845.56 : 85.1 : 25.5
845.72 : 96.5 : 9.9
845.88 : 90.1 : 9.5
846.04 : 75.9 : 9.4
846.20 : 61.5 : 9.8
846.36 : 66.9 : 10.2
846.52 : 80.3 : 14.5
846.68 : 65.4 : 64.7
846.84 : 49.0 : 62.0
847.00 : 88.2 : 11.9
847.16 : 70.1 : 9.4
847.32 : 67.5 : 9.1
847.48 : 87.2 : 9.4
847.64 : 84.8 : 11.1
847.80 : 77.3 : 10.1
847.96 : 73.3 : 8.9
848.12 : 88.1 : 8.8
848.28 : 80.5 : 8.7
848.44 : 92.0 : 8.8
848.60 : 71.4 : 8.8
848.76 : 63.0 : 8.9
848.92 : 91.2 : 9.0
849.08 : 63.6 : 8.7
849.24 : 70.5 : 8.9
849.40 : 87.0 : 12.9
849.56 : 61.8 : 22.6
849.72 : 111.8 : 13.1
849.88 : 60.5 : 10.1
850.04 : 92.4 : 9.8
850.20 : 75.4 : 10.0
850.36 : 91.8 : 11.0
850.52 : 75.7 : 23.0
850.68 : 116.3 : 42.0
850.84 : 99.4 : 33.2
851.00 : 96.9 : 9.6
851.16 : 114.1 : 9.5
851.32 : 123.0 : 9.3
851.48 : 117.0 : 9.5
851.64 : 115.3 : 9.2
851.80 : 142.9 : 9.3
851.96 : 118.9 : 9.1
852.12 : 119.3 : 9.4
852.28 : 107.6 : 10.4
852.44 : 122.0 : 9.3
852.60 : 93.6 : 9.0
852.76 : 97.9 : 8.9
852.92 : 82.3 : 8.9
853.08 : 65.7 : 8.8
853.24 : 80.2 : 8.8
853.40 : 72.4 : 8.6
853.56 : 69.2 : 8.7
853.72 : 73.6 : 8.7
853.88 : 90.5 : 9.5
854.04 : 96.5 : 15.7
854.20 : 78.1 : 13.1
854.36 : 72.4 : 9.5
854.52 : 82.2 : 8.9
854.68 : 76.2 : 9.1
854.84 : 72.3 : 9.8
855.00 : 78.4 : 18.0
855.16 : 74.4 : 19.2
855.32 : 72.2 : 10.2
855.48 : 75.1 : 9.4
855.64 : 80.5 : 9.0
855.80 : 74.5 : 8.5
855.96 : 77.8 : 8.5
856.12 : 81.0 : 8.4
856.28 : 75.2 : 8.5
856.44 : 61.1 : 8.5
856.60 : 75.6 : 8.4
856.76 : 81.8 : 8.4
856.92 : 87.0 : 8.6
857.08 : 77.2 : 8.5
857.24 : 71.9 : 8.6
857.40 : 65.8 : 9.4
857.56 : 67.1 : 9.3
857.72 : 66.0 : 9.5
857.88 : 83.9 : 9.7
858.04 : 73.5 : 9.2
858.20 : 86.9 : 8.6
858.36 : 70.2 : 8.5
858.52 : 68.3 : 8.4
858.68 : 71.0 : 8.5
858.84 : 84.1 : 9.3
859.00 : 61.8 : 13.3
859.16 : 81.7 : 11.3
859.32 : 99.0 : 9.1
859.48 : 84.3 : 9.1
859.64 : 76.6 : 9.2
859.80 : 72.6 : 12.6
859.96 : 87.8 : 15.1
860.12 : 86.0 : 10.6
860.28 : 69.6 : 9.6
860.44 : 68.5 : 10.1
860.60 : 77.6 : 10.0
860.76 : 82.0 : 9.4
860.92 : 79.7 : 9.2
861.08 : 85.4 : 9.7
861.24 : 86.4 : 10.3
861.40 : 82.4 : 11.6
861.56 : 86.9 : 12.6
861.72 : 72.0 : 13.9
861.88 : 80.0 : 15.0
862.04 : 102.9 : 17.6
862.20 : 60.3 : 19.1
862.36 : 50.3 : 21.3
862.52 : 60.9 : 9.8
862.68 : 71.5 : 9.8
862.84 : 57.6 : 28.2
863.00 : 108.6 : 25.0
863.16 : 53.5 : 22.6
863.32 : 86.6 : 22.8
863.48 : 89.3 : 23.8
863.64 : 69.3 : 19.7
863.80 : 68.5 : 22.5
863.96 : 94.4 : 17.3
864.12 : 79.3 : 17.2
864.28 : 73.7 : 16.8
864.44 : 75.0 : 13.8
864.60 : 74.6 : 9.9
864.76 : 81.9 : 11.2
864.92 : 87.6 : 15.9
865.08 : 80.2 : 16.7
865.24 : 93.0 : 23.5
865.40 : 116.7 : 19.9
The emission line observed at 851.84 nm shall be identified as [O III] 5007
